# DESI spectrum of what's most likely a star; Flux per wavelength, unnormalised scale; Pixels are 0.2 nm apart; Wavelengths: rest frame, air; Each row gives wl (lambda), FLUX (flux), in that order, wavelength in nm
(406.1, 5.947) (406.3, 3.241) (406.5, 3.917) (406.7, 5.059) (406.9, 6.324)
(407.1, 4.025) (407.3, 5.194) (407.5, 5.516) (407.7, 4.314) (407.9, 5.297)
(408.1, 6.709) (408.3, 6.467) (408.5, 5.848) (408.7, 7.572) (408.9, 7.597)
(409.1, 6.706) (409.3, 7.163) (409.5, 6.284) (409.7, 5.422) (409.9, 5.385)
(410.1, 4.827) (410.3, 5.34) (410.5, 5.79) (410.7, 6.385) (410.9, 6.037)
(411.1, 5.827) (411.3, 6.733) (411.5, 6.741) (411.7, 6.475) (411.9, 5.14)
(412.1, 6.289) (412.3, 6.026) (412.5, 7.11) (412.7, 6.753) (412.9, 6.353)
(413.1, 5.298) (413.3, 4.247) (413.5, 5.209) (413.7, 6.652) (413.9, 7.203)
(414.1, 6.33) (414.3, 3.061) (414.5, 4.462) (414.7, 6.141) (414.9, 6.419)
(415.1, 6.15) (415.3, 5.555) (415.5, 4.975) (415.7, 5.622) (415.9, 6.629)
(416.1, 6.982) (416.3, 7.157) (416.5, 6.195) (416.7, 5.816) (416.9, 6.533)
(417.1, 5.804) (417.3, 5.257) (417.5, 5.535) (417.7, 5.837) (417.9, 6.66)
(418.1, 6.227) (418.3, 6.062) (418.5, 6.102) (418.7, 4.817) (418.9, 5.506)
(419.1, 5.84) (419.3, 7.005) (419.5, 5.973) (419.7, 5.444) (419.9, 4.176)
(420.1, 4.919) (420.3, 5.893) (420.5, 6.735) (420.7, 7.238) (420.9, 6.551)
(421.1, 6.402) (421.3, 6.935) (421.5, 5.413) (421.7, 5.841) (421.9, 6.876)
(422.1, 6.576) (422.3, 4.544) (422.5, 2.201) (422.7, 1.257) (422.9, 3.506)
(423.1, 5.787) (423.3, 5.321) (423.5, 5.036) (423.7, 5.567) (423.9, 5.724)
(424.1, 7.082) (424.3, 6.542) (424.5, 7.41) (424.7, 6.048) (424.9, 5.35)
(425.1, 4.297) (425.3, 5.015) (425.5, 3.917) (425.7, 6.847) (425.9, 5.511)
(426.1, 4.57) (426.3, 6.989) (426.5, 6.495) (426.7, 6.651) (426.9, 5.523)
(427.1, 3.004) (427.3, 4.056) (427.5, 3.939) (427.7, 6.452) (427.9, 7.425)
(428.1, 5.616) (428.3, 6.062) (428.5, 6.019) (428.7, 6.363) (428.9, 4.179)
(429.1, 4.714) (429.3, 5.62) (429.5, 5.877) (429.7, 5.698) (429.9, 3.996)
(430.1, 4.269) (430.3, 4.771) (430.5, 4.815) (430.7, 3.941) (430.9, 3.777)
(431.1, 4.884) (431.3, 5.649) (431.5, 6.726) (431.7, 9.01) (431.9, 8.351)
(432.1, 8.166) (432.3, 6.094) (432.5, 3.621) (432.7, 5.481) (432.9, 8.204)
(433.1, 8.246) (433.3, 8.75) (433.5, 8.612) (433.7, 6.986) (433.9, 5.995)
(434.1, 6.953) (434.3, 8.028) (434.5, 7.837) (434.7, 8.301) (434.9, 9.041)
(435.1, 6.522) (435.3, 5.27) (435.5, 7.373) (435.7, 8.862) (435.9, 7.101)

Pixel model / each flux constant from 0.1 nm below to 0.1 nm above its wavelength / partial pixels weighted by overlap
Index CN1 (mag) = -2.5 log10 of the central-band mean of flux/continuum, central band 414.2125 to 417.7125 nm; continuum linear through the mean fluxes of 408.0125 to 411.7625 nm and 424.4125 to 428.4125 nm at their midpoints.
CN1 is 0.04 mag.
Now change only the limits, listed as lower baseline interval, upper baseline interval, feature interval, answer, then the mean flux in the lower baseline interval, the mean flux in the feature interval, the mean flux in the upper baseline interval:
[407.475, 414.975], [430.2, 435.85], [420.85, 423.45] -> 0.24 mag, 5.98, 5.14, 6.8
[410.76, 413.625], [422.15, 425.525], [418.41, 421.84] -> -0.12 mag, 6.03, 5.94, 5.02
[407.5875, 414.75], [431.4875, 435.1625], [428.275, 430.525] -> 0.35 mag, 5.98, 5.18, 7.44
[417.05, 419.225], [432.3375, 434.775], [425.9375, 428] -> 0.20 mag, 5.8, 5.51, 7.21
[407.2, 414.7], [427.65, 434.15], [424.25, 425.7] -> 0.09 mag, 5.94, 5.57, 6.09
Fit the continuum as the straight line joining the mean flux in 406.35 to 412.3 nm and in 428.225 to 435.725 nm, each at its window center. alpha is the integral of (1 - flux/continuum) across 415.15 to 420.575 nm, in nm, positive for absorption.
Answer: 0.14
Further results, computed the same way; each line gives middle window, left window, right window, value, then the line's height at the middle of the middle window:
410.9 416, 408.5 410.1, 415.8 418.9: 0.292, 6.26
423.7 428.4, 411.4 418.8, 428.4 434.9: 0.380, 6.17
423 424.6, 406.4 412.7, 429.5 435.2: 0.061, 6.3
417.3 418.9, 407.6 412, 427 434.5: 0.058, 6.05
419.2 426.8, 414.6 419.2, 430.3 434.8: 0.782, 6.27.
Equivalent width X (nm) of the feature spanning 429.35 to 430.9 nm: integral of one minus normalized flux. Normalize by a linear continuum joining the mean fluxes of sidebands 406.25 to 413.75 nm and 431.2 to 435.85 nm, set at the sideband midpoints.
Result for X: 0.52 nm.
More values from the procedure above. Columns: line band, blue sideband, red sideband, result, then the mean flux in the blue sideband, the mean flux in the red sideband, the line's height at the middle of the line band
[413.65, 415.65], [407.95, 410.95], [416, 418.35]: 0.168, 6.22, 6.17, 6.19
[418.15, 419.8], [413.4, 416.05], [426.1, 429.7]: -0.049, 5.75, 5.56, 5.69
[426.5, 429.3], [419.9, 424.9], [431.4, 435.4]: 0.444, 5.61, 7.31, 6.46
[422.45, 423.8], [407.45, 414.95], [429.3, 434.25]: 0.430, 5.98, 6.21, 6.11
